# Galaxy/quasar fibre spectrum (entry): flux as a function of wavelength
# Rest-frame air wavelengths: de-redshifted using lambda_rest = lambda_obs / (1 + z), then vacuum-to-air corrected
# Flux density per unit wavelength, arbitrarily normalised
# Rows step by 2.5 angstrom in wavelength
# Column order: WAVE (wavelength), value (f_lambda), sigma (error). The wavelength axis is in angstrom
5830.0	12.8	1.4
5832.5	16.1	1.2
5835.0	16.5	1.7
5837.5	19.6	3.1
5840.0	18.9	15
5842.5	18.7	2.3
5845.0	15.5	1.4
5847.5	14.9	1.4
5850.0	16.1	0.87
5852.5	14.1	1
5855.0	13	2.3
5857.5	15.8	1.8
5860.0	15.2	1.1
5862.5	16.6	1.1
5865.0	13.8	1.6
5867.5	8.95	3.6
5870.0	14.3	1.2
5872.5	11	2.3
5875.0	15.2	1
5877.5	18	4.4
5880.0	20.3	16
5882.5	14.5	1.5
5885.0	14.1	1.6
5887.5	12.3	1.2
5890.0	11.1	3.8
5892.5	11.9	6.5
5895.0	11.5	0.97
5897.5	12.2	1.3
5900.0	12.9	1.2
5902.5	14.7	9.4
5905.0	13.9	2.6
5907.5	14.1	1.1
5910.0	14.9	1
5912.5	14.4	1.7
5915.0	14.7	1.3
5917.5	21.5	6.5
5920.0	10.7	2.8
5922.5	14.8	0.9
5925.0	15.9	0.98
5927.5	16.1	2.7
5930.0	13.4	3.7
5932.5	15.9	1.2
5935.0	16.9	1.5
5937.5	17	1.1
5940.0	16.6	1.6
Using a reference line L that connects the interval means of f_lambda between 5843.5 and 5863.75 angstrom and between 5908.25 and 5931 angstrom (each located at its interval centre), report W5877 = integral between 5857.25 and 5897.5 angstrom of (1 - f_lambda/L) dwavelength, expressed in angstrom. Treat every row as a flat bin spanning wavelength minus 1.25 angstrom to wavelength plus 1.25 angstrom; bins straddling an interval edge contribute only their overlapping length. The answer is 3.3 angstrom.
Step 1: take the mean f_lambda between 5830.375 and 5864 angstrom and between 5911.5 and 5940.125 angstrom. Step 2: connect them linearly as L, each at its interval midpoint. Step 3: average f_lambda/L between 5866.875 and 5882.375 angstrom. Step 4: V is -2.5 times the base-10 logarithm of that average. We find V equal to 0.08 mag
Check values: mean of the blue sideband 16.1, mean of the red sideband 15.6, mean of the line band 14.8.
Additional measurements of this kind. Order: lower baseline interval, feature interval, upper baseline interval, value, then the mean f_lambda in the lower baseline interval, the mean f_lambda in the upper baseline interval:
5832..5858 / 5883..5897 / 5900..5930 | 0.24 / 16.3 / 14.9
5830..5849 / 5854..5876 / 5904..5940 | 0.19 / 16.9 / 15.4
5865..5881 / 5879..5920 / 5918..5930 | 0.03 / 14.5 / 14.7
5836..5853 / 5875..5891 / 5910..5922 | 0.06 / 16.9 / 15.2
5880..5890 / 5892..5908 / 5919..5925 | 0.07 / 14.2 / 13.5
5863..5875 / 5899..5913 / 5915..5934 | 0.03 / 12.6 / 15.4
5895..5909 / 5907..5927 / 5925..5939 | -0.04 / 13.4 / 15.9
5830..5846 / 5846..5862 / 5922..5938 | 0.14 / 17.2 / 15.7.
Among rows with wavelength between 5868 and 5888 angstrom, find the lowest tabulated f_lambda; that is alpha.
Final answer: 11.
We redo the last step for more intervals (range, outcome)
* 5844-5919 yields 8.95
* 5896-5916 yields 12.2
